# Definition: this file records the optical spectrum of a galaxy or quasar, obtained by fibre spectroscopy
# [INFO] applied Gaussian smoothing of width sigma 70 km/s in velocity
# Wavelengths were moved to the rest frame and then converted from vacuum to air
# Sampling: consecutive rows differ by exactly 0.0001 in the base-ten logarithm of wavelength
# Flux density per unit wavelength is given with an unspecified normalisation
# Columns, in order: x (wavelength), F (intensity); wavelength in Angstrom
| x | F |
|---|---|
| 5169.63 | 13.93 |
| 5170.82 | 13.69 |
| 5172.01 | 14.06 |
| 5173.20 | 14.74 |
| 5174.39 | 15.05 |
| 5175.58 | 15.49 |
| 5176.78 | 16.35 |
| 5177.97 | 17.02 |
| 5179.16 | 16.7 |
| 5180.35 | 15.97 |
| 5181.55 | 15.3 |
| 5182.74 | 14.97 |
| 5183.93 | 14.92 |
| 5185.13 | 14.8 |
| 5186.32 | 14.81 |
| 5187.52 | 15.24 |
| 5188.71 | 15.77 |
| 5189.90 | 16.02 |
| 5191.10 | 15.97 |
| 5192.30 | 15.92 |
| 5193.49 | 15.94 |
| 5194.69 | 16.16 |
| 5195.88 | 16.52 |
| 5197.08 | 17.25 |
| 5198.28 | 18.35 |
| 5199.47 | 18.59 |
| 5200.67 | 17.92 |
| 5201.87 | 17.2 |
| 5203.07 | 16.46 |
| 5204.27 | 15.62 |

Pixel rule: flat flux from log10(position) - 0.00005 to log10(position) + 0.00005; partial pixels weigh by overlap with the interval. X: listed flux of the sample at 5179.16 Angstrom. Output 16.7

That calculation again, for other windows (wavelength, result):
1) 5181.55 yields 15.3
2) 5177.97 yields 17.02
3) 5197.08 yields 17.25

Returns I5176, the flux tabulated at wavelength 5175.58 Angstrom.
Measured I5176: 15.49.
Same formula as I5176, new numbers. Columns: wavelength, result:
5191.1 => 15.97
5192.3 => 15.92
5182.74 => 14.97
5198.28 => 18.35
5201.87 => 17.2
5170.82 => 13.69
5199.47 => 18.59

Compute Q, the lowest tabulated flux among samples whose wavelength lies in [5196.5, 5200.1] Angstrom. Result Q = 17.25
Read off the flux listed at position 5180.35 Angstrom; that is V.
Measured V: 15.97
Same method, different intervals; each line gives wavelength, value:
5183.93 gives 14.92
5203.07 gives 16.46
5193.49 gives 15.94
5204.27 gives 15.62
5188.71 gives 15.77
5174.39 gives 15.05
